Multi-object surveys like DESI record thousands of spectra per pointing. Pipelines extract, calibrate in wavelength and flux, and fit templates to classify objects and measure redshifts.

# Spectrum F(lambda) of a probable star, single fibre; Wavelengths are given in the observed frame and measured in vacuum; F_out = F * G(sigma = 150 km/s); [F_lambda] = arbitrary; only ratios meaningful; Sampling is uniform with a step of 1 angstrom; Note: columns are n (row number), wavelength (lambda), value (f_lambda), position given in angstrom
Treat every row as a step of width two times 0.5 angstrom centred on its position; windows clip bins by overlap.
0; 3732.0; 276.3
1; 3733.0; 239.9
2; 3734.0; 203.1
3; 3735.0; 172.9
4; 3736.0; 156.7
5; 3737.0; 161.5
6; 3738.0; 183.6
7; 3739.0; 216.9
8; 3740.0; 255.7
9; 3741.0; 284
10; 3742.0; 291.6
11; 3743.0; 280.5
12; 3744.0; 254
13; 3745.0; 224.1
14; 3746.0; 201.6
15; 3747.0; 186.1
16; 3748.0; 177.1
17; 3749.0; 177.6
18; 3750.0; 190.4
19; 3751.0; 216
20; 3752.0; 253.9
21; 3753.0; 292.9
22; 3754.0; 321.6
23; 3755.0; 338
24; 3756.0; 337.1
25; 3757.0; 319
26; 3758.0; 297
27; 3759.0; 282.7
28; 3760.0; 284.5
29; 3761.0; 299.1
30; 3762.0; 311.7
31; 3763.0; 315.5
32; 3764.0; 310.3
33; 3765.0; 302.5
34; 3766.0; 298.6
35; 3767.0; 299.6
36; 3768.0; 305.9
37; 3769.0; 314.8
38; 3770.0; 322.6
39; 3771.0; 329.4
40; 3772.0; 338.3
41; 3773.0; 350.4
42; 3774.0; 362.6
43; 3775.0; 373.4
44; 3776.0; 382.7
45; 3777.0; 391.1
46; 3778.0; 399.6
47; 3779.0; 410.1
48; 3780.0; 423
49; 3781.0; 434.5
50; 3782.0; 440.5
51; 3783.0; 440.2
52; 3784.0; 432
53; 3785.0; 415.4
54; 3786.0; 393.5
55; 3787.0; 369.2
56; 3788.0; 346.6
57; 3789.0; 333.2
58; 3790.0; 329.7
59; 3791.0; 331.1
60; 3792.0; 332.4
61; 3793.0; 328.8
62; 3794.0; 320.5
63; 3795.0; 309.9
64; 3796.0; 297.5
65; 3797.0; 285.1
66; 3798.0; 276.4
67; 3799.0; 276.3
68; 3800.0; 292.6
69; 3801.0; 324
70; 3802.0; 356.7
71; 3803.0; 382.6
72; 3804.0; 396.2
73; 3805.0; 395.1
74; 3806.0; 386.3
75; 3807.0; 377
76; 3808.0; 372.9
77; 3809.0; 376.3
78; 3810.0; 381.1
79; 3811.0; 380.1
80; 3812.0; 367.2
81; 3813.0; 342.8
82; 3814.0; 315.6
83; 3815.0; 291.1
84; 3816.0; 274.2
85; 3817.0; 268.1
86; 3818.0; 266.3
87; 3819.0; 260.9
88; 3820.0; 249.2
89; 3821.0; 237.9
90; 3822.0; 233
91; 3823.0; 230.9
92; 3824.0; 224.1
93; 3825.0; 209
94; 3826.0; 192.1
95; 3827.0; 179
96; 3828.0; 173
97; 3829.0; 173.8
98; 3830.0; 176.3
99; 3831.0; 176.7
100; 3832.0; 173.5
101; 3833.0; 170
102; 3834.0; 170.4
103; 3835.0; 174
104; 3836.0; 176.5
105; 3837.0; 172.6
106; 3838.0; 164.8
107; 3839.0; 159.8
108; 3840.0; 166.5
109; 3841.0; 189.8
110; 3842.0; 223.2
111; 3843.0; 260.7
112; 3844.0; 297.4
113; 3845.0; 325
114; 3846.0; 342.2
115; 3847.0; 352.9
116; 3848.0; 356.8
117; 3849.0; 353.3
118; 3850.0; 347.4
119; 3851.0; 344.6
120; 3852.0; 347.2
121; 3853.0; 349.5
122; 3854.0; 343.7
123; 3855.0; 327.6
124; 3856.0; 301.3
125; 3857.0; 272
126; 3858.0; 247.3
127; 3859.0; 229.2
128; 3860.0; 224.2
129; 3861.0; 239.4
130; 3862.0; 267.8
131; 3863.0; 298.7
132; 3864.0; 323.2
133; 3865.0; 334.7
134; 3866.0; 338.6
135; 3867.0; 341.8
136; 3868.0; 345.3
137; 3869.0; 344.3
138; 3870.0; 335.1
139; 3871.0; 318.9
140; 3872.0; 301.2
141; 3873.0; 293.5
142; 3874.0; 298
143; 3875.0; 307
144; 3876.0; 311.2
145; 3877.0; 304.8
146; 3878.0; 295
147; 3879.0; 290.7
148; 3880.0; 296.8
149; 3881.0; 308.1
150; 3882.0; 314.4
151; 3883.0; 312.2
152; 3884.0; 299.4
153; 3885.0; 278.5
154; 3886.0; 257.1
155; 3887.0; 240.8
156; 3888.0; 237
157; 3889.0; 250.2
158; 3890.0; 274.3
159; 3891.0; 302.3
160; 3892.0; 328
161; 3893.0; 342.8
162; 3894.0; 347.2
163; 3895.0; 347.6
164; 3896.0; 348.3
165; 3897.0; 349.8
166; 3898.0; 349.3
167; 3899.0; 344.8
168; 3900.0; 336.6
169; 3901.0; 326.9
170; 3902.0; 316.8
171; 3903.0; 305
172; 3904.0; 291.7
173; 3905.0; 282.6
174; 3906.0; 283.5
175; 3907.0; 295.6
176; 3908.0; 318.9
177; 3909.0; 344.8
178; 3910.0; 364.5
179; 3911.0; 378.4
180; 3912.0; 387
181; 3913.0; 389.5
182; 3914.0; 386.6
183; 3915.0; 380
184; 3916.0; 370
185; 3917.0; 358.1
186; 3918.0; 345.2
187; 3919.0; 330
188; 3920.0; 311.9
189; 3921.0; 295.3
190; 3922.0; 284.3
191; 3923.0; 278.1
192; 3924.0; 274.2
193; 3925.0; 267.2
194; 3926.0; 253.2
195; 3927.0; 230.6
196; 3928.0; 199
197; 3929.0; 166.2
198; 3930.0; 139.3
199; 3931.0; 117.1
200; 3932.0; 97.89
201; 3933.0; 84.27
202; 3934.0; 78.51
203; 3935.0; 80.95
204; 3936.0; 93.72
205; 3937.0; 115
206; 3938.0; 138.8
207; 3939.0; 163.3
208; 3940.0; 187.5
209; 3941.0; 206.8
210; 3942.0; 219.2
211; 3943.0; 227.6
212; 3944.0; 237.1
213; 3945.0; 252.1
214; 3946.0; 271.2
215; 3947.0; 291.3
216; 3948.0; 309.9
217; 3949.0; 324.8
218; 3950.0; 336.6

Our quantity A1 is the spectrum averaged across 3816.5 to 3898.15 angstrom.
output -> 274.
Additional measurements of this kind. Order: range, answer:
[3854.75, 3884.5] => 300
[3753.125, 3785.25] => 348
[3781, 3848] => 290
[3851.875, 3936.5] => 290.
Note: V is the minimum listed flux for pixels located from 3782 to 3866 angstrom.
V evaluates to 159.8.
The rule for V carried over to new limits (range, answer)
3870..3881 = 290.7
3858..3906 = 224.2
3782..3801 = 276.3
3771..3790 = 329.4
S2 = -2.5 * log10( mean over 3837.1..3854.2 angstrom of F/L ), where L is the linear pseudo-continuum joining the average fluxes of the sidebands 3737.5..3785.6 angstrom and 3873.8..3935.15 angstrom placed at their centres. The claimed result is 0.044 mag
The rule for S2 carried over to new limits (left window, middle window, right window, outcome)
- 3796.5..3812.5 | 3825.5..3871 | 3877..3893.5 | 0.20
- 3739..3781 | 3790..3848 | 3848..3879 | 0.12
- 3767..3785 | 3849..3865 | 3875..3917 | 0.13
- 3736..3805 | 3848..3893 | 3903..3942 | -0.11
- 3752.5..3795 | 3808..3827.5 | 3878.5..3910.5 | 0.19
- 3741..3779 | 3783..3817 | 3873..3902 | -0.15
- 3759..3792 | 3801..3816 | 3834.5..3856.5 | -0.14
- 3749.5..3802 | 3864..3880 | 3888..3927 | 0.03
